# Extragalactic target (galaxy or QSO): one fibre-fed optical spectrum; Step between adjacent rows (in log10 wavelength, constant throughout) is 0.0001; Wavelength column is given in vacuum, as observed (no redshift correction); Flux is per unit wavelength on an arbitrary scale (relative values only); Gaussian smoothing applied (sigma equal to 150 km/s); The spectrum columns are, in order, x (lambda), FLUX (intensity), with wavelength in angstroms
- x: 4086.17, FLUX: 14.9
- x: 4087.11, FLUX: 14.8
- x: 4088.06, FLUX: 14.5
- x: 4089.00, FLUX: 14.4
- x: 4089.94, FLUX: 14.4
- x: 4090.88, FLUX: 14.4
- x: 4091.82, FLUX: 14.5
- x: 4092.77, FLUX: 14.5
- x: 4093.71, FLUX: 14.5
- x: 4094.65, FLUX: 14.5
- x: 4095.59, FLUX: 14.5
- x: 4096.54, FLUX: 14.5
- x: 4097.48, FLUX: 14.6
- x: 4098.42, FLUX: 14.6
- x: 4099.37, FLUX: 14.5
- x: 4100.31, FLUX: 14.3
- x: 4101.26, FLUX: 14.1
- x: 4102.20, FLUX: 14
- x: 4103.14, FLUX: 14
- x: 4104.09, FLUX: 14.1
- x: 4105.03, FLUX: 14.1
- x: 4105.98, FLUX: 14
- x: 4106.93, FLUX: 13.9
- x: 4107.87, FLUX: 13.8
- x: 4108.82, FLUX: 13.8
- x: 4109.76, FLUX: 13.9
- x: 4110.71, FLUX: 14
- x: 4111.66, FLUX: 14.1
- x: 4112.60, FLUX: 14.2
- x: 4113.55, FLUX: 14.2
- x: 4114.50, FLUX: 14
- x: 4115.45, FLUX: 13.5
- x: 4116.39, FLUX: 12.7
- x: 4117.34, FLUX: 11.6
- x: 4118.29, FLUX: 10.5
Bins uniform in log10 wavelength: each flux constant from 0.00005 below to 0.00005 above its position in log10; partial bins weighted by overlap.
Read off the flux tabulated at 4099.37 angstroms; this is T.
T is 14.5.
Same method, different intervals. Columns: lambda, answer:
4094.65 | 14.5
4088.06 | 14.5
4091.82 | 14.5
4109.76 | 13.9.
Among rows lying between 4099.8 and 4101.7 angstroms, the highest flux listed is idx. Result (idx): 14.3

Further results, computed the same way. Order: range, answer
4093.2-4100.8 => 14.6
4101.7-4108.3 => 14.1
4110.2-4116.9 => 14.2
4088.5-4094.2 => 14.5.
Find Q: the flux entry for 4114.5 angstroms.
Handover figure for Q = 14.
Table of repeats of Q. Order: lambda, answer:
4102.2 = 14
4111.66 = 14.1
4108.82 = 13.8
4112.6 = 14.2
